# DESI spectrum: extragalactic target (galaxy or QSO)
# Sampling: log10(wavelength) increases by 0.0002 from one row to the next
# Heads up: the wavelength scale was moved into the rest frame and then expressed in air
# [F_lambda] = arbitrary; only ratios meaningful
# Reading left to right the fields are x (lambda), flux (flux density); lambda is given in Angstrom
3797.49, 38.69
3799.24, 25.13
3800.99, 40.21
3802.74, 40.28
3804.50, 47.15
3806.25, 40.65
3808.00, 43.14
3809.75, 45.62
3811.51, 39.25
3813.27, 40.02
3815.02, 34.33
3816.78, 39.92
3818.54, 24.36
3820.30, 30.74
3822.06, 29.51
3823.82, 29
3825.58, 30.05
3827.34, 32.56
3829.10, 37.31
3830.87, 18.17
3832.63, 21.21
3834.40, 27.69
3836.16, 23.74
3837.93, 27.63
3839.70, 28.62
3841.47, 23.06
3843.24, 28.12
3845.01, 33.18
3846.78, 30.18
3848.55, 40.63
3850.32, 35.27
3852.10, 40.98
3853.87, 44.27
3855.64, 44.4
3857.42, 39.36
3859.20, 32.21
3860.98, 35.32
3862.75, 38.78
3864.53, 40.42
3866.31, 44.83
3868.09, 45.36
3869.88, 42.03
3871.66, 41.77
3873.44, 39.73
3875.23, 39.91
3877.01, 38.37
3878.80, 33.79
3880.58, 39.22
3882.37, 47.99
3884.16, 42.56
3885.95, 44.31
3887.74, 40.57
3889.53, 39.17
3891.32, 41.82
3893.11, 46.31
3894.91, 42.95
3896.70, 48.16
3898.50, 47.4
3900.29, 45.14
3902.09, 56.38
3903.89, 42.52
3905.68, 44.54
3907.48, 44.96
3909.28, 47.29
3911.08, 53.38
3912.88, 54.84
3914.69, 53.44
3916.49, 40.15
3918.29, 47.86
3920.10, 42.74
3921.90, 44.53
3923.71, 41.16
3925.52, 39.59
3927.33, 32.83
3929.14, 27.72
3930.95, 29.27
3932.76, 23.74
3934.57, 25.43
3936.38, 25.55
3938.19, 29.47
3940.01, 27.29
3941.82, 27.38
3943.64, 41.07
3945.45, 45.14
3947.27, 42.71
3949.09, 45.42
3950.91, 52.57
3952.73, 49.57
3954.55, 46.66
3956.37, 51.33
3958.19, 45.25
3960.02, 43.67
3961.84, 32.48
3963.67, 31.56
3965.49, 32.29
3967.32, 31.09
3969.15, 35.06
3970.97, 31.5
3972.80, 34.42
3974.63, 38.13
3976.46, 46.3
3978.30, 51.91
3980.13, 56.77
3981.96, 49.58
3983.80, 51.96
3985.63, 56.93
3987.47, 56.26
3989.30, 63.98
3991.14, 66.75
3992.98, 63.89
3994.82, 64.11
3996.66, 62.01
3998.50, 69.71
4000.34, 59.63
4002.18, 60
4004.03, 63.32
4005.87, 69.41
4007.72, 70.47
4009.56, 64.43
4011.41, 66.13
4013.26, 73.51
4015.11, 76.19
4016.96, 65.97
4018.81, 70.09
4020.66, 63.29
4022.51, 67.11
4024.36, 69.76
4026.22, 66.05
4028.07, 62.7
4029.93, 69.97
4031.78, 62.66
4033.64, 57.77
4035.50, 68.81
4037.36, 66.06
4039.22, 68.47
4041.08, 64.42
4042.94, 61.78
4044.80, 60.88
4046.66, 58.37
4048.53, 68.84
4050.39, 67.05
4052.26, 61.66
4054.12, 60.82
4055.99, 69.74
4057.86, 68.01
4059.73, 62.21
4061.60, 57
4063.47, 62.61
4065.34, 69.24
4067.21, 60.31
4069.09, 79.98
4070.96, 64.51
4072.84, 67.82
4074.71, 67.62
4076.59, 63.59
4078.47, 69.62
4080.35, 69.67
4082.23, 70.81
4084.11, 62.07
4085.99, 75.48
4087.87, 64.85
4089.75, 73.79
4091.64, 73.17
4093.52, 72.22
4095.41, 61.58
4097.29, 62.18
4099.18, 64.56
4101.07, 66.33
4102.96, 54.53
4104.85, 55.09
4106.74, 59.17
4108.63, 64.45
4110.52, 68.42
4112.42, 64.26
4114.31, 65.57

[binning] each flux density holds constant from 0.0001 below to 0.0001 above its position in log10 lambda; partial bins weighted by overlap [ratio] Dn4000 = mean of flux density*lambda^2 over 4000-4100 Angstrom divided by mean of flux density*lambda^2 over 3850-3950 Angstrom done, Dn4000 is 1.8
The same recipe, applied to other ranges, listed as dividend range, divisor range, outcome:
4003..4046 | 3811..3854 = 2.34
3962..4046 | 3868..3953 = 1.49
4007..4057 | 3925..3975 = 1.89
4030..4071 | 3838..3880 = 1.91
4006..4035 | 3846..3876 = 1.83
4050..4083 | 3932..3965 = 1.84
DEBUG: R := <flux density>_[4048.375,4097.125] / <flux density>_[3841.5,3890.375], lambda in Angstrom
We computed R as 1.71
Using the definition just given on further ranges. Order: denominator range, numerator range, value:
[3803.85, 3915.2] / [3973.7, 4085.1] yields 1.65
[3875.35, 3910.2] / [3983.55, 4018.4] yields 1.48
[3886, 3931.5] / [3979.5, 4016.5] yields 1.44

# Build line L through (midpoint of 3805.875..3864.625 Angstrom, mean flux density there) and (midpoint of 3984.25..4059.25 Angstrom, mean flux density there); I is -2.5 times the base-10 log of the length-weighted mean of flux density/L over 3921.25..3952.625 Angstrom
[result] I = 0.387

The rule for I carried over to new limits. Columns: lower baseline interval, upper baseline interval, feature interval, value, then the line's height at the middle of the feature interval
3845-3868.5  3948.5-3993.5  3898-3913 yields -0.144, 42.2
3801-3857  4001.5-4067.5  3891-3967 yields 0.186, 49.3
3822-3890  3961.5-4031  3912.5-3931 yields 0.106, 45.8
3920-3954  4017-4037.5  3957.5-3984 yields 0.177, 47.4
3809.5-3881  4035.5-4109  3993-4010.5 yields -0.159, 55.9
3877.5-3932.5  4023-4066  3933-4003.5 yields 0.165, 52.9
